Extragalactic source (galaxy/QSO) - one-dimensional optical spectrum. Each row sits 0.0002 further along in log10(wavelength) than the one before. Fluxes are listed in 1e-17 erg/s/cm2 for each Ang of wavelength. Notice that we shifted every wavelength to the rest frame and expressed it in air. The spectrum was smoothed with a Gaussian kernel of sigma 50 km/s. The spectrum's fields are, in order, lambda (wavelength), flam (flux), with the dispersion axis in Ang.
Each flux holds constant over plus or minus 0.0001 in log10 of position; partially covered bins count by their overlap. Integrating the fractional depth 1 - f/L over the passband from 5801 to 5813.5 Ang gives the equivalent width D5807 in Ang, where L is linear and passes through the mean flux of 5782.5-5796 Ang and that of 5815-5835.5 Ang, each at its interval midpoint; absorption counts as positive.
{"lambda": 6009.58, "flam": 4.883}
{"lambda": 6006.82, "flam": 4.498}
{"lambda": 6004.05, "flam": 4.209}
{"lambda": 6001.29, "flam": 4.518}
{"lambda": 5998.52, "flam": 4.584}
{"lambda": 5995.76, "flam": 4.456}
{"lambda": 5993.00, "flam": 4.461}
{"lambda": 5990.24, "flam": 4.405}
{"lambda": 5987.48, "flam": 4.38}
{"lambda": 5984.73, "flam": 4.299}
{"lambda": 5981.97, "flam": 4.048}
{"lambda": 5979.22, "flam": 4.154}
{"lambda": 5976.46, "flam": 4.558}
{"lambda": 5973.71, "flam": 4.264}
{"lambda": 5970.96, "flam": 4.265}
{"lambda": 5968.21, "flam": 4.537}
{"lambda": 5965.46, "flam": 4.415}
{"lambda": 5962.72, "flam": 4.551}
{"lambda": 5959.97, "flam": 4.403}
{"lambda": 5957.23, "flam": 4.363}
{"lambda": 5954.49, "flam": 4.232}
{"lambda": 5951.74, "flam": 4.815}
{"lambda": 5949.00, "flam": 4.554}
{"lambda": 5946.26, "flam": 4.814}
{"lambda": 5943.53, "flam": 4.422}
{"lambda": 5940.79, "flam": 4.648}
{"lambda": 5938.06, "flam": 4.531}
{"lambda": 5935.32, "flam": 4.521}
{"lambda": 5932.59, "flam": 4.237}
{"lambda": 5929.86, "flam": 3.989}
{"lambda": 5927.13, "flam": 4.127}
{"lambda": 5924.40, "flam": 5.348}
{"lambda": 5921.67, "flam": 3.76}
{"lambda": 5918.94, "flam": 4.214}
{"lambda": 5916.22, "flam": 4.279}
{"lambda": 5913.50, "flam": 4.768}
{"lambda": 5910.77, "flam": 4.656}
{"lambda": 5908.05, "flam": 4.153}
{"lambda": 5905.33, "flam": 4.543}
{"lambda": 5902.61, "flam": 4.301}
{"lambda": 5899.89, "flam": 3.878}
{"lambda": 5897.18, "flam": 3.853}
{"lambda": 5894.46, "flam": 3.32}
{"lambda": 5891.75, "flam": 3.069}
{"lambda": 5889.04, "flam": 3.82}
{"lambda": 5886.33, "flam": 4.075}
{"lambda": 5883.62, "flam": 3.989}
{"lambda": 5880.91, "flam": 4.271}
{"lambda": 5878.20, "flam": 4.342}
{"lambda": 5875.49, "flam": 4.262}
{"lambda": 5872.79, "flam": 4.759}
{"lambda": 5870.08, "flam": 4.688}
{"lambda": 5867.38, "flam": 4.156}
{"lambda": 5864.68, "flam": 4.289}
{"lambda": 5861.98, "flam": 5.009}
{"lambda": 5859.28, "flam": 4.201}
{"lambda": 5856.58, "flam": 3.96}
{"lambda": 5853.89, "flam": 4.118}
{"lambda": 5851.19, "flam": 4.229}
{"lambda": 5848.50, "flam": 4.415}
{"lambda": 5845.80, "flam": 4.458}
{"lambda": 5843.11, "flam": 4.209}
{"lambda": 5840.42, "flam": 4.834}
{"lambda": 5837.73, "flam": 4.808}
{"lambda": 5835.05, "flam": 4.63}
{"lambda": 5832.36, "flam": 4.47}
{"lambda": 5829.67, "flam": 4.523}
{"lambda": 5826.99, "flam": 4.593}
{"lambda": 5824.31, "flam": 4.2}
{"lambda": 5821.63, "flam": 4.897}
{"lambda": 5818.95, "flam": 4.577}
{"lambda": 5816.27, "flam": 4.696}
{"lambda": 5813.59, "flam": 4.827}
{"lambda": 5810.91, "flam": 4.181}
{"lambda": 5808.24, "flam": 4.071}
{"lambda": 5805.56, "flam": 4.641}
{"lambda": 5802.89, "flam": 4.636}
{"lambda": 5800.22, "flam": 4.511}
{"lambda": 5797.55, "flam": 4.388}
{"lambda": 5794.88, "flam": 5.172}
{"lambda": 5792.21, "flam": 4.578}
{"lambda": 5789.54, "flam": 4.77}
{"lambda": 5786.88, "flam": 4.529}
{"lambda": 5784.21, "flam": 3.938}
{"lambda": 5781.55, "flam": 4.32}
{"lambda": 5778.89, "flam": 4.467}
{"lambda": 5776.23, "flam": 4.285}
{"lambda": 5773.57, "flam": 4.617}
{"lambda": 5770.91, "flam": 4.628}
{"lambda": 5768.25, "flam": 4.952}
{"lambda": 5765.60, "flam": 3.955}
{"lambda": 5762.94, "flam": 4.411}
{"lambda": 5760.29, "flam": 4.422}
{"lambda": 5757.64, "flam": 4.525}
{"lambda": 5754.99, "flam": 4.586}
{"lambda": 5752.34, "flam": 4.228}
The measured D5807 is 0.4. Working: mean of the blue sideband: 4.58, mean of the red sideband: 4.57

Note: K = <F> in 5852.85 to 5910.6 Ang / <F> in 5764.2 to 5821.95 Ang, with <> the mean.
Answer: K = 0.9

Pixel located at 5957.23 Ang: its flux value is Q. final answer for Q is 4.363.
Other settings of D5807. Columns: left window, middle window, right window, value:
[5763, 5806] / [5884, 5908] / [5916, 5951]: 3.1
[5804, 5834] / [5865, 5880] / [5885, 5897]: -2.3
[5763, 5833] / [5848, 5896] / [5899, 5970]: 3.3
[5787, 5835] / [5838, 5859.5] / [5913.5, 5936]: 0.8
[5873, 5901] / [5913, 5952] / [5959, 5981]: -2.6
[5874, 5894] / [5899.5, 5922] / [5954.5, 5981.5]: -1.3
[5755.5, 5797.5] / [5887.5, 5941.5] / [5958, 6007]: 2.8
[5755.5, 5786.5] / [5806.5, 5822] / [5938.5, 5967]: -0.3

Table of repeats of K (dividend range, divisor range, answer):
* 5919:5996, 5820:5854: 0.98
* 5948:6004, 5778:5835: 0.97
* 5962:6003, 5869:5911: 1.07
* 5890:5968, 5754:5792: 0.97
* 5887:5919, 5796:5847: 0.90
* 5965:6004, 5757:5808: 0.97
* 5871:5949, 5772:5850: 0.94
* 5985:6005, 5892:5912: 1.10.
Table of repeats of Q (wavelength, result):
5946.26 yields 4.814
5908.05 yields 4.153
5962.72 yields 4.551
